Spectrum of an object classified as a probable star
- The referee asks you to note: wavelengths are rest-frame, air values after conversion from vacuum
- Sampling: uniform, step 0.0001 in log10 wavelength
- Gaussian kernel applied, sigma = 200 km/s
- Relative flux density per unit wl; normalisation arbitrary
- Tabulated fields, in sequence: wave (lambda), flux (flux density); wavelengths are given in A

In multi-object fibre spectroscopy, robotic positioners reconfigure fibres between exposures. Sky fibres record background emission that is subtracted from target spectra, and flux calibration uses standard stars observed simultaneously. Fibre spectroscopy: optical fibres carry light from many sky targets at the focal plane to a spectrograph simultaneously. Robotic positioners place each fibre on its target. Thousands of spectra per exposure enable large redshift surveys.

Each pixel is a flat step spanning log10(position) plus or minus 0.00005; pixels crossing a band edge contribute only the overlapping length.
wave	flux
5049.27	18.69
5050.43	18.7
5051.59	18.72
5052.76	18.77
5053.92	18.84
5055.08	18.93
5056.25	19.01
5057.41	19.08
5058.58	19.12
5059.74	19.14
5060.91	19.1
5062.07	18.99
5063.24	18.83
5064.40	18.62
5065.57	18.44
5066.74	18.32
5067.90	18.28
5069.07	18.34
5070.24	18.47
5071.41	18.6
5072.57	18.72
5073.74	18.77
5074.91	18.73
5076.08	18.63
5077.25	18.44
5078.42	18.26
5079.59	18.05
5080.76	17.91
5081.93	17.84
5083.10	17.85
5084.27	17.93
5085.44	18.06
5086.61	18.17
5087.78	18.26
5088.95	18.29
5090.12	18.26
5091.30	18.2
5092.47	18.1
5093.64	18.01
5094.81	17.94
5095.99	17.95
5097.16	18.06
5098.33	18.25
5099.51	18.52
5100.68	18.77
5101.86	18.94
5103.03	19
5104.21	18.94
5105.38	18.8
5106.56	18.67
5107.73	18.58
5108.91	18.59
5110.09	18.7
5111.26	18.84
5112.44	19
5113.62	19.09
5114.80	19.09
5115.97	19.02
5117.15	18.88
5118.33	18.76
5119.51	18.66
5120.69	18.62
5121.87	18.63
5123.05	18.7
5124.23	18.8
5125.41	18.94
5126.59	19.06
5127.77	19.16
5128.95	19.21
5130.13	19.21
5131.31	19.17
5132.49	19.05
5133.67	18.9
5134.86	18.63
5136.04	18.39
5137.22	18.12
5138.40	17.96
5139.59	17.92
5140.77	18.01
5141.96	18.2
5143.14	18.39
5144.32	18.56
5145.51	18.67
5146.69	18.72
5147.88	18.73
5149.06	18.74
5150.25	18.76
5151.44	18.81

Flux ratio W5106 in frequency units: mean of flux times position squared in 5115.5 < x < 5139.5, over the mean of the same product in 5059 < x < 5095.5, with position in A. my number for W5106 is 1.0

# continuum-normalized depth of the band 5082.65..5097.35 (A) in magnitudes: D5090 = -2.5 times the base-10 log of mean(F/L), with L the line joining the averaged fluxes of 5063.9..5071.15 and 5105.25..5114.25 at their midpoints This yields 0.03 mag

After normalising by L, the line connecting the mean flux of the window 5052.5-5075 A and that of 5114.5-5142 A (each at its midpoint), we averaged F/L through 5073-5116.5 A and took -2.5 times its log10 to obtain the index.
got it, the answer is 0.017 mag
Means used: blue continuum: 18.8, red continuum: 18.7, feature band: 18.4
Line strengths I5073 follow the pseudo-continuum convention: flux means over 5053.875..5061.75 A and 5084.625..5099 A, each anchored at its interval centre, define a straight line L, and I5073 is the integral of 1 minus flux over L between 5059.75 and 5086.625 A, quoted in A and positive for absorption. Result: 0.3 A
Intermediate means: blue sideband 19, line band 18.4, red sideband 18.1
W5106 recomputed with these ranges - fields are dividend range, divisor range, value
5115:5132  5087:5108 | 1.04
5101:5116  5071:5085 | 1.04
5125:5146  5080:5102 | 1.04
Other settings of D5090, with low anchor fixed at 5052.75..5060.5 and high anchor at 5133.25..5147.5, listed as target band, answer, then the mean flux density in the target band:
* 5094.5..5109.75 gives 0.01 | 18.5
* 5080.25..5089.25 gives 0.04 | 18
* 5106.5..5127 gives -0.02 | 18.8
